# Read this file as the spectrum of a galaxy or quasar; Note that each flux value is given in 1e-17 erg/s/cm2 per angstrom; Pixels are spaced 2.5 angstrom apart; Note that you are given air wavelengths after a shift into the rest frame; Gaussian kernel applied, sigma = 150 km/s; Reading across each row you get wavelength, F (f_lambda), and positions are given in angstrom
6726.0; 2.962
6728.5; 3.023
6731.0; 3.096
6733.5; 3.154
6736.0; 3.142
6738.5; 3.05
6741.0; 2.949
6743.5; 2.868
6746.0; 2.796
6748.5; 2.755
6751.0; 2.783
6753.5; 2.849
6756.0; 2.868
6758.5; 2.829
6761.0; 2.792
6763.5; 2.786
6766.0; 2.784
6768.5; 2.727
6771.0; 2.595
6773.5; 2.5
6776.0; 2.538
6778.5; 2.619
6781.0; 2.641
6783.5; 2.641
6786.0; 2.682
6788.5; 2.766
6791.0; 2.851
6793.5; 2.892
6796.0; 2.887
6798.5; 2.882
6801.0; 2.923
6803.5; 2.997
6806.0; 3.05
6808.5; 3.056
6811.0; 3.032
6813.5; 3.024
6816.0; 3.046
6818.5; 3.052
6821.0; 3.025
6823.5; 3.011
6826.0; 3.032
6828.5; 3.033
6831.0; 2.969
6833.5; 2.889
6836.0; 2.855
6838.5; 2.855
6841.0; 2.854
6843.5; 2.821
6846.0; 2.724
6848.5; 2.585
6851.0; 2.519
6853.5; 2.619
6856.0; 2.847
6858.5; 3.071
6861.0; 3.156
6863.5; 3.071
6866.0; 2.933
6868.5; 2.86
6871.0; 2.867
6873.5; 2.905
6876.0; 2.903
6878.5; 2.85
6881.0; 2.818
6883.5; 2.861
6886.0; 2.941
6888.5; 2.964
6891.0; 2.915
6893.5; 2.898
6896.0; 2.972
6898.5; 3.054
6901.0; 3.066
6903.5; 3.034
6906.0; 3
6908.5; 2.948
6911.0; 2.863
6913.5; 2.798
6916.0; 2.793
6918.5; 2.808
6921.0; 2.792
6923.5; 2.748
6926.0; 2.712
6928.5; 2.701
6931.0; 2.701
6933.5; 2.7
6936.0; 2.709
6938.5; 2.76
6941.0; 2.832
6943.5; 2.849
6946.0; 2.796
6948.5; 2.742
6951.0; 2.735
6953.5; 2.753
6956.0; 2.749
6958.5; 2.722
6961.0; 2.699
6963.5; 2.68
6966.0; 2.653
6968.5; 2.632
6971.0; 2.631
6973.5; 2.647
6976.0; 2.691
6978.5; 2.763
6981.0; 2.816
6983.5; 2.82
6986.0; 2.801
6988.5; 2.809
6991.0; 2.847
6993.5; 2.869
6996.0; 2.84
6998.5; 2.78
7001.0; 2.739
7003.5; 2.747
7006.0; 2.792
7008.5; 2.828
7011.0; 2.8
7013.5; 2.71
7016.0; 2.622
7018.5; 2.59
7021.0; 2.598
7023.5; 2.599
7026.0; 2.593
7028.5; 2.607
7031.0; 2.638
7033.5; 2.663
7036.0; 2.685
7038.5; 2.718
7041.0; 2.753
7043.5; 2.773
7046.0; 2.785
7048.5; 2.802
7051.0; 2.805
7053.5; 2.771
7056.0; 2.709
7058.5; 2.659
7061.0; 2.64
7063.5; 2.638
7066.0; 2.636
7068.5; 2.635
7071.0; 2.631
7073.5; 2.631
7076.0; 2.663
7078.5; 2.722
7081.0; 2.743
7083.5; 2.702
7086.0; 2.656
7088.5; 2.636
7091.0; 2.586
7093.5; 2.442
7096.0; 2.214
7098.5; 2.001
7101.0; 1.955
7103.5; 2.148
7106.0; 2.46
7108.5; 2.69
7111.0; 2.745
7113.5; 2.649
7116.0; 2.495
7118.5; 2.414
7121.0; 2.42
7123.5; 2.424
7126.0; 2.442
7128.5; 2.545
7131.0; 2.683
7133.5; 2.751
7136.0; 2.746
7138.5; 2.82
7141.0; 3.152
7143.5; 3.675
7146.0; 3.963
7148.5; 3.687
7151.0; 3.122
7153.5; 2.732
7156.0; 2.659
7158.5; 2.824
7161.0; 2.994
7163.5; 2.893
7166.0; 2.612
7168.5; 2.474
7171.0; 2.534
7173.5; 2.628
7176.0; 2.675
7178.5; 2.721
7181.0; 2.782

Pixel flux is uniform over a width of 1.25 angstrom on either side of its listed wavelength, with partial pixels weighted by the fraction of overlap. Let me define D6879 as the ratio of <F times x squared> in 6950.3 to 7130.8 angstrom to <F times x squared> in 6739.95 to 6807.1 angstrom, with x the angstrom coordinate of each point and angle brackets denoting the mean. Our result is 1.0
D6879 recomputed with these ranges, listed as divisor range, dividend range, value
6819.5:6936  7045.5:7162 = 1.00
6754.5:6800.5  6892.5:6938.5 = 1.08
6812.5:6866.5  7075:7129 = 0.92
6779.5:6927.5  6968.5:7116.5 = 0.97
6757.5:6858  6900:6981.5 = 1.02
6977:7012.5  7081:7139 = 0.92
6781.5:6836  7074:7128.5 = 0.92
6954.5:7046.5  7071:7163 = 1.03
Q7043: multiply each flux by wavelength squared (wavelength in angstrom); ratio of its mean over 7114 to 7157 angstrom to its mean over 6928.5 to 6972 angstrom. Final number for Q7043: 1.11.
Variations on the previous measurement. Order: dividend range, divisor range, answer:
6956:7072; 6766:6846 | 1.01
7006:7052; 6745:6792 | 1.07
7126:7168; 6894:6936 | 1.11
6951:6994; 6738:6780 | 1.05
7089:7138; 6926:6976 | 0.95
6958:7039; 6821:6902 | 0.97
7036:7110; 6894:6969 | 0.96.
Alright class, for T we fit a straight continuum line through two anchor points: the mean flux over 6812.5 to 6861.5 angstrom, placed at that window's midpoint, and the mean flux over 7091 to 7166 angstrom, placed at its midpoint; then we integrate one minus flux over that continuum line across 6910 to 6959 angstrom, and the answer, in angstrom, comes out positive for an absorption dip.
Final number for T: 1.2 angstrom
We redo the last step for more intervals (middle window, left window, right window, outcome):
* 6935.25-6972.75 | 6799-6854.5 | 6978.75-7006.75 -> 1.3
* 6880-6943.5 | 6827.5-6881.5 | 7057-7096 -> -1.2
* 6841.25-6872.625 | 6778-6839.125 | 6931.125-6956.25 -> 0.2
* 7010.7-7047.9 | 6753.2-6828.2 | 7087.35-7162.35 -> 0.9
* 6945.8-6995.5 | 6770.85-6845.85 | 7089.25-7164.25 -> 0.8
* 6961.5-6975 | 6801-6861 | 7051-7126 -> 0.3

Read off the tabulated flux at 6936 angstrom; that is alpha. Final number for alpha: 2.709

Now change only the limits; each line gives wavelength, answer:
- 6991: 2.847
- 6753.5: 2.849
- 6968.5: 2.632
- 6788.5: 2.766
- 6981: 2.816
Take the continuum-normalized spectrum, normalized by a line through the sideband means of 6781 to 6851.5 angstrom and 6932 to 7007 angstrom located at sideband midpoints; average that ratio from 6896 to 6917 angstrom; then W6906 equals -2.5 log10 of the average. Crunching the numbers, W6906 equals -0.05 mag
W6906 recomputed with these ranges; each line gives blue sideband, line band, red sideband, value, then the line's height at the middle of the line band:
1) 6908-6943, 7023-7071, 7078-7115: -0.05 mag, 2.57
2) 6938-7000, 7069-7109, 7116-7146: 0.12 mag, 2.77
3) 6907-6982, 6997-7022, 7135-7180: 0.03 mag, 2.81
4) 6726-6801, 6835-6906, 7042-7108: -0.06 mag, 2.74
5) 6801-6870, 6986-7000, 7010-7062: -0.03 mag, 2.74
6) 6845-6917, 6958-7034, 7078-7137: -0.01 mag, 2.7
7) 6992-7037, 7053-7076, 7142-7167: 0.08 mag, 2.85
